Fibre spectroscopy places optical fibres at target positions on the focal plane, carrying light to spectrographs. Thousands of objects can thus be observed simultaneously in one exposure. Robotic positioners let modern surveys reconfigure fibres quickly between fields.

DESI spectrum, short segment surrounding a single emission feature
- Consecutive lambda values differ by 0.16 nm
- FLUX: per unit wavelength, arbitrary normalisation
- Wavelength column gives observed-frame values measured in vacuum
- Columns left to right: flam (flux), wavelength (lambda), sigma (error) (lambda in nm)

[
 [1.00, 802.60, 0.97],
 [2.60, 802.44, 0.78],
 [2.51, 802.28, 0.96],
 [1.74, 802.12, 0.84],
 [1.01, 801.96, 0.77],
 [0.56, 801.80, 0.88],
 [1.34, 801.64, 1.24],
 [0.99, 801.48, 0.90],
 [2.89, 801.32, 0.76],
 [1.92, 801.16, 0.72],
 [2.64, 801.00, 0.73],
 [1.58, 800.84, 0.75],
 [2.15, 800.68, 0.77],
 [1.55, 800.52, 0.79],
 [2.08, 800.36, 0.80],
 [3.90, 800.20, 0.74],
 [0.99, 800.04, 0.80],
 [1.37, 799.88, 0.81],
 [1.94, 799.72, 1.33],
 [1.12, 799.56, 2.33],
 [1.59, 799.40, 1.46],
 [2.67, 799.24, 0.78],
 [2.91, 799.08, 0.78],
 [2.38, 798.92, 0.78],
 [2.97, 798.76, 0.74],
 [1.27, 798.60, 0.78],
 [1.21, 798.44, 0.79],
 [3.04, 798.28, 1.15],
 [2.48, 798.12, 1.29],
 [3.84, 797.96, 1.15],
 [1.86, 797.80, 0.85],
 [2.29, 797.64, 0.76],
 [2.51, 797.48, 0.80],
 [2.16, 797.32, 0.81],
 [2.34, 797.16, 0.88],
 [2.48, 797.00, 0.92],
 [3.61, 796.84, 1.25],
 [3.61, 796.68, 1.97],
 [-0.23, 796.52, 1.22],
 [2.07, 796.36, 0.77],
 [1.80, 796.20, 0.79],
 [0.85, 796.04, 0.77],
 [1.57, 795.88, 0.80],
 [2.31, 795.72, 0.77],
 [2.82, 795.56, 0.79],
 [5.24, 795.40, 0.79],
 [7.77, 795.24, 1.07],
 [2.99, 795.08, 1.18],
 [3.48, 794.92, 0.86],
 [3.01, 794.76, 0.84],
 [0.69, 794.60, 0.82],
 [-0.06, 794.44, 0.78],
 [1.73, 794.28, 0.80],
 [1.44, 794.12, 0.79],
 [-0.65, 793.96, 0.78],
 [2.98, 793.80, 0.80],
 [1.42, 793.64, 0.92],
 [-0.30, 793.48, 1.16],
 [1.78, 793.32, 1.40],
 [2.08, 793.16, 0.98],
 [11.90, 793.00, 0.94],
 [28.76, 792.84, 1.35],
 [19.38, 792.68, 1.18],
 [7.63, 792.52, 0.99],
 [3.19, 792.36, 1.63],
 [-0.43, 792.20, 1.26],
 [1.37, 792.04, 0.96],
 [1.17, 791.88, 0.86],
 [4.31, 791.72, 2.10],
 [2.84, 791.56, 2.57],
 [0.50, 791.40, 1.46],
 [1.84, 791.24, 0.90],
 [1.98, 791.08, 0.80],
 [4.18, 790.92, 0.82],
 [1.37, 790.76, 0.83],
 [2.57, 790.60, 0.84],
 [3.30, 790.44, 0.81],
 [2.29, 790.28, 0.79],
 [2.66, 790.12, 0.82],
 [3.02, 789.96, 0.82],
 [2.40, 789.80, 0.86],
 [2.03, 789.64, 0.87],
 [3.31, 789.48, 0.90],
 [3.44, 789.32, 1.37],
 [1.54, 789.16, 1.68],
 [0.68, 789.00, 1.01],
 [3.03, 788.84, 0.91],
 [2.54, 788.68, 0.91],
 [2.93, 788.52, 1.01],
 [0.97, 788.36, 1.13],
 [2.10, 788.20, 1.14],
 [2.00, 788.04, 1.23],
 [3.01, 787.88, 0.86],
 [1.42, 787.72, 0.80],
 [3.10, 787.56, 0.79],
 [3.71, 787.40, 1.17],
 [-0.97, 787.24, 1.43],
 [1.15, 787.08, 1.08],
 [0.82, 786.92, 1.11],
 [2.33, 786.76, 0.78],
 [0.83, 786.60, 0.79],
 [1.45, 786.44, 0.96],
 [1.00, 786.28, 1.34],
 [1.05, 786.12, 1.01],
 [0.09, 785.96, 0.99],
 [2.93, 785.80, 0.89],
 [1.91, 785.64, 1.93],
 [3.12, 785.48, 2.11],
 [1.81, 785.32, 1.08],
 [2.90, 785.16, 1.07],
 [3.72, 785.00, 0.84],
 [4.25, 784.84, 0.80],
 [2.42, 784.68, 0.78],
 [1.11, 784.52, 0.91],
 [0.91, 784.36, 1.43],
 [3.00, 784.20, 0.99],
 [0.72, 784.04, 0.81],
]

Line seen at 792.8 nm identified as H-alpha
